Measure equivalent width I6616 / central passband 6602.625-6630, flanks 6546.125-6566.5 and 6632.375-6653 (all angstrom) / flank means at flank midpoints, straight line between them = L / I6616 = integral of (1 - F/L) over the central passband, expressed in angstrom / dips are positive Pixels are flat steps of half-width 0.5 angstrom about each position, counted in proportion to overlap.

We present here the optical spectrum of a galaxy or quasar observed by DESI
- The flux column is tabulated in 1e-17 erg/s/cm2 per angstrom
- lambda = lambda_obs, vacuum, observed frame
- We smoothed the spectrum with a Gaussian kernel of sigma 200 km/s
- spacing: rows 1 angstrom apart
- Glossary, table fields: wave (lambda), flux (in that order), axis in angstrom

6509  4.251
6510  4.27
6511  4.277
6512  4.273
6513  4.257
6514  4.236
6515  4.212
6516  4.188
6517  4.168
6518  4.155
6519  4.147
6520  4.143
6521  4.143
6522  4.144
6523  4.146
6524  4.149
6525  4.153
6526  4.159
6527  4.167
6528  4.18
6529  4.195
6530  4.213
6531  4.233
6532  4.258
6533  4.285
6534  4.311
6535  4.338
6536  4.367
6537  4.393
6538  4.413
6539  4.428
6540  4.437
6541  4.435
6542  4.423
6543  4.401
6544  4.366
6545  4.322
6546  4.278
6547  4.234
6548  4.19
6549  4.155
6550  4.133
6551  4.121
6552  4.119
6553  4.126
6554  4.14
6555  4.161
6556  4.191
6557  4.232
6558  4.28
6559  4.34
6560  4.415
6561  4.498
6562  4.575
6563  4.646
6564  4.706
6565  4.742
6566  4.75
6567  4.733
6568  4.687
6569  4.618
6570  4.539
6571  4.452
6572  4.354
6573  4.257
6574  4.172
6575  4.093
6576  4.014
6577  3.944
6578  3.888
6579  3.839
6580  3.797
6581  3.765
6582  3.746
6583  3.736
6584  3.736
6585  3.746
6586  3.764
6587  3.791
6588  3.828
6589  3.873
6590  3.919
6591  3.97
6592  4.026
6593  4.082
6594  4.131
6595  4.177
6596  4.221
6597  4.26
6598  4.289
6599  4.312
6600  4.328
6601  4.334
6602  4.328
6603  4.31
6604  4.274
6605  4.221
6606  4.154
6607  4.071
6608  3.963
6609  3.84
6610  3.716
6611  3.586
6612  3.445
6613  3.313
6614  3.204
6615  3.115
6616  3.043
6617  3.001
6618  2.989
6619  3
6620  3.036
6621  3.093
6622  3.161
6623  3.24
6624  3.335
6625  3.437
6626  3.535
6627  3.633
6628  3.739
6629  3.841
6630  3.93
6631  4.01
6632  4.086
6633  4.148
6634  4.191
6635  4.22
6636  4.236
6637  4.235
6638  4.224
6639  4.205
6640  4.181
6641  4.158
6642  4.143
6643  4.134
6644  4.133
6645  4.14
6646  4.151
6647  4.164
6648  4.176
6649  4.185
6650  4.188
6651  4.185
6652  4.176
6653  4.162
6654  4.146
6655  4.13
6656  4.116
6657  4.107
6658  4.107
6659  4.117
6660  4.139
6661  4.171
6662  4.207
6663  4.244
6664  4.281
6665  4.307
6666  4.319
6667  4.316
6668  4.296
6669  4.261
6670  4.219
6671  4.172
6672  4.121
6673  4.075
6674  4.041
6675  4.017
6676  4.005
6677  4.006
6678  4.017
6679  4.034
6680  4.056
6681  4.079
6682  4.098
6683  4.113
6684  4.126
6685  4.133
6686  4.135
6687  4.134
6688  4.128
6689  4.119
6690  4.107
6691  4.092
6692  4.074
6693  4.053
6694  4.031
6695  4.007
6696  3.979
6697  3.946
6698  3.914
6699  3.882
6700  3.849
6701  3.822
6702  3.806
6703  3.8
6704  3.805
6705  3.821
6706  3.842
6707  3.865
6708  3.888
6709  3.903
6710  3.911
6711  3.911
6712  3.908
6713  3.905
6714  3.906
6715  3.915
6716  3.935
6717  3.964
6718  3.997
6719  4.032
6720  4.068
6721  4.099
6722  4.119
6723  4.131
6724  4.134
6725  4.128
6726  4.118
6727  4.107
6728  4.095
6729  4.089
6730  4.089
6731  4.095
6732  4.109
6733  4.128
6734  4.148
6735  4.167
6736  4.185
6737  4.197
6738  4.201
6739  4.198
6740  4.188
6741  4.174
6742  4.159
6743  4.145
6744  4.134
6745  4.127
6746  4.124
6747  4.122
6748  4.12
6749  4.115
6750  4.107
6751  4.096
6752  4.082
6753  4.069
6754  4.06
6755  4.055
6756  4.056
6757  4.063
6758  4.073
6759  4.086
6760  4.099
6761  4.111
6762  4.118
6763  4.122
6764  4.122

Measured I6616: 4.5 angstrom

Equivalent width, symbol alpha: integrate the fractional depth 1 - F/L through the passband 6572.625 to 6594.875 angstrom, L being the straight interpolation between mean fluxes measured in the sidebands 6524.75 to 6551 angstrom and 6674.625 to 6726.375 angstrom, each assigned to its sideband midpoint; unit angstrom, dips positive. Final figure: 1.52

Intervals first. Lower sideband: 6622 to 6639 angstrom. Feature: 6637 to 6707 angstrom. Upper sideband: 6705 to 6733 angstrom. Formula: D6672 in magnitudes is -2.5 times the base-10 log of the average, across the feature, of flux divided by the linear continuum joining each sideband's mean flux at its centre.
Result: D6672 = -0.04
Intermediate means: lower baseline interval 3.87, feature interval 4.1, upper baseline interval 4.01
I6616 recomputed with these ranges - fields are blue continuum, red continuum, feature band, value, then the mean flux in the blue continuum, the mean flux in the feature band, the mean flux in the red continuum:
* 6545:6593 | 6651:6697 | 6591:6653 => 3.85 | 4.18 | 3.89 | 4.13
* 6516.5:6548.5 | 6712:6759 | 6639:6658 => 0.05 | 4.26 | 4.15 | 4.09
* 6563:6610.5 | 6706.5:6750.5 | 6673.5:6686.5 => 0.10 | 4.14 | 4.07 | 4.07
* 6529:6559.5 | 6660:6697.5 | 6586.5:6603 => 0.37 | 4.28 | 4.12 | 4.12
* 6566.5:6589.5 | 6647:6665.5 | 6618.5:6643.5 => 2.01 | 4.06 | 3.81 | 4.17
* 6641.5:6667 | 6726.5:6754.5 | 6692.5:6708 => 0.96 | 4.18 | 3.89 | 4.13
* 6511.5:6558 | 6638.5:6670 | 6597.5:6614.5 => 0.91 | 4.24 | 3.98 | 4.19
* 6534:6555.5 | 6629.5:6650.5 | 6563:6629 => 4.90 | 4.29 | 3.9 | 4.15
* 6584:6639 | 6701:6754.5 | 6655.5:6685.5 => -1.61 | 3.82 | 4.14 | 4.05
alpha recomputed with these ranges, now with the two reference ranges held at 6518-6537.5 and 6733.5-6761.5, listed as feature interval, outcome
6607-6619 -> 2.25 angstrom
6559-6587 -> -0.18 angstrom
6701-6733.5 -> 1.18 angstrom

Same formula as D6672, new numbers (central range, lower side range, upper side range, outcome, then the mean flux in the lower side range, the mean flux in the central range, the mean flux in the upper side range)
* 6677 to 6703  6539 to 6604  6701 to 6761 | 0.018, 4.21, 4.02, 4.05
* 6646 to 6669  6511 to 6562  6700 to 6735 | -0.031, 4.25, 4.19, 3.99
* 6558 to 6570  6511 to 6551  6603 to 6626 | -0.165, 4.25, 4.59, 3.49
